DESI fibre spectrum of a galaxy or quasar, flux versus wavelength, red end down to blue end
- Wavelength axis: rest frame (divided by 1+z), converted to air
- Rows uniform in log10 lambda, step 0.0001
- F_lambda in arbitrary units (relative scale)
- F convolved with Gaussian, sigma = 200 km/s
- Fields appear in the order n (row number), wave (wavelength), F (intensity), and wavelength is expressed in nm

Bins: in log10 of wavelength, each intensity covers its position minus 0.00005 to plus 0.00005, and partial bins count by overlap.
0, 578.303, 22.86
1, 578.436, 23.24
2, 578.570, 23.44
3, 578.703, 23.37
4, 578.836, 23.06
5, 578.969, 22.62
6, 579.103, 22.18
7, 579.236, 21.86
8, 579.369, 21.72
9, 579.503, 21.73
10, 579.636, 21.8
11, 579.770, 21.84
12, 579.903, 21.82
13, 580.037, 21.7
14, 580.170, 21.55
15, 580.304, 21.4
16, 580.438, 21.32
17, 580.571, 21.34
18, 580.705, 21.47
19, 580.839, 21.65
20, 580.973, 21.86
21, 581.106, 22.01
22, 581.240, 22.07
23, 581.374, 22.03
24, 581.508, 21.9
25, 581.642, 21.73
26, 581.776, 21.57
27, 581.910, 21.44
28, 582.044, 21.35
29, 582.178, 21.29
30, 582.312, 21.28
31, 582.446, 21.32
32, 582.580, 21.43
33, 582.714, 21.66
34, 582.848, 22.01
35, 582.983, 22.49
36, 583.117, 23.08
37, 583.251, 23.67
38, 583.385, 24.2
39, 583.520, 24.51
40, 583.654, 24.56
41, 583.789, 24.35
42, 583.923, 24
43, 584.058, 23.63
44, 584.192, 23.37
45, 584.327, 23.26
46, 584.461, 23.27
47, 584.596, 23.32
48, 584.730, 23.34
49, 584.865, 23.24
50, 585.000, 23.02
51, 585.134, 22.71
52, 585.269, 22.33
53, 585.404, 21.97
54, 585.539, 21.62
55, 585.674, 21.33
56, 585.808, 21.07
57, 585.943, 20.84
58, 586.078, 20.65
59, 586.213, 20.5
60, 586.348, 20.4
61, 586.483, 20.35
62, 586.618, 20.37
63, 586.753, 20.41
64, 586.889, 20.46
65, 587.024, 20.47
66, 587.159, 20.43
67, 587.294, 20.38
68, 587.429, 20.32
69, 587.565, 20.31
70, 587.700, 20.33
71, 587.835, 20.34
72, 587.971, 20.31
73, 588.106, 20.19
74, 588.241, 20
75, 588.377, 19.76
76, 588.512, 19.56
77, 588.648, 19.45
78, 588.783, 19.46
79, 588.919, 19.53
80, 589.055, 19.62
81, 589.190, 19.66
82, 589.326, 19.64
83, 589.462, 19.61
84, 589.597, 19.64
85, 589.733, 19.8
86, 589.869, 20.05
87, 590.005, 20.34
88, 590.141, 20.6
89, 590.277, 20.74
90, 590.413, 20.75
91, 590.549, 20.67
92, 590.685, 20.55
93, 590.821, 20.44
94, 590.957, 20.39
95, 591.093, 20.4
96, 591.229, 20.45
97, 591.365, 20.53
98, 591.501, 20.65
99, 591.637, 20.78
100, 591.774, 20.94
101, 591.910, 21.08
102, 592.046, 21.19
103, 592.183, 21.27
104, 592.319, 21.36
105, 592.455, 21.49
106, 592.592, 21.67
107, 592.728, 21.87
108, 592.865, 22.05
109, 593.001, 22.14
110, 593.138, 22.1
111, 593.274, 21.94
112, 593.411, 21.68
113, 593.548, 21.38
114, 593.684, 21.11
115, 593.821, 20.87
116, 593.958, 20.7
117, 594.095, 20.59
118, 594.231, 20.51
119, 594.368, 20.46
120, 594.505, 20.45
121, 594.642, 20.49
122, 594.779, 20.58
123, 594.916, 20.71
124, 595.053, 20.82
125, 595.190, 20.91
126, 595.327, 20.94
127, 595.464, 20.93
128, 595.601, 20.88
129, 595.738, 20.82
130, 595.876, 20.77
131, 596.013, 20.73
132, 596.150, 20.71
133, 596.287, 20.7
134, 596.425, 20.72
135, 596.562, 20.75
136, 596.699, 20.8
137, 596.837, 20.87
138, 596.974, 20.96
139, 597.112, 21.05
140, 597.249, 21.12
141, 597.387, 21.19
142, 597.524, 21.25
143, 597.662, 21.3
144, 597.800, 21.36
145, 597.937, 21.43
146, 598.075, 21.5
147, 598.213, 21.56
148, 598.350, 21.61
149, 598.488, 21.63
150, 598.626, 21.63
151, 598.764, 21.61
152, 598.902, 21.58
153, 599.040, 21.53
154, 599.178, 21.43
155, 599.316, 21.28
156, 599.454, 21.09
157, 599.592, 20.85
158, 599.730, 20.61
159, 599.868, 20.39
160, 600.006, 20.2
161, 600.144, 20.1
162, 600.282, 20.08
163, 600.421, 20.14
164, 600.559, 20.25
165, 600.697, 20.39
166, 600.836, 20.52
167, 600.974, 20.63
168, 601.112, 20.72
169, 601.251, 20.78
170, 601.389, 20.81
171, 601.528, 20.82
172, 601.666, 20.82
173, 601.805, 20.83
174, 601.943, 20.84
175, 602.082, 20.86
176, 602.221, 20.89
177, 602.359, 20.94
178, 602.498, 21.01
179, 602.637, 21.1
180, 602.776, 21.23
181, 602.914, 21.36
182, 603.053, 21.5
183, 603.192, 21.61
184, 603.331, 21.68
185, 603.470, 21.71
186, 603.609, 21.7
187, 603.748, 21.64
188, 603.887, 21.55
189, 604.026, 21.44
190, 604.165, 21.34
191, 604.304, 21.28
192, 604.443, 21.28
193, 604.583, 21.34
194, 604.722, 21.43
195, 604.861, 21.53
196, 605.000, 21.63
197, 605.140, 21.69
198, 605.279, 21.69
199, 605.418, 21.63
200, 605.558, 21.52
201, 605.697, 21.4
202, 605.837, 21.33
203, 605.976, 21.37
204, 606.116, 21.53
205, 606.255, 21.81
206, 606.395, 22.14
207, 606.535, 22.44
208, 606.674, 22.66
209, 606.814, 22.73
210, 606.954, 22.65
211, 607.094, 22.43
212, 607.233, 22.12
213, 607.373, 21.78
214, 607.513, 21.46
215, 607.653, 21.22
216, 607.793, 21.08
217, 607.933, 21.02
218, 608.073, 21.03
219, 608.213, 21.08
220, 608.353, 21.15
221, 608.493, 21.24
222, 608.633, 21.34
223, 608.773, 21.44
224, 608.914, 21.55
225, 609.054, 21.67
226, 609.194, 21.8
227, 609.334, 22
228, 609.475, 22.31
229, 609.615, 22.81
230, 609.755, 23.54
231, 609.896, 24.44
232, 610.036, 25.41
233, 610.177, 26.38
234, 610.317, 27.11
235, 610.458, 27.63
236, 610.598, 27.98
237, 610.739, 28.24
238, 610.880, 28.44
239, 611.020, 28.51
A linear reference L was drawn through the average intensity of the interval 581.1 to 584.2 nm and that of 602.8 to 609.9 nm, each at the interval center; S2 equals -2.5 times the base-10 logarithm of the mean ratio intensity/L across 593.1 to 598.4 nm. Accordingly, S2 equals 0.05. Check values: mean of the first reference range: 22.5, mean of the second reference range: 21.7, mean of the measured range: 21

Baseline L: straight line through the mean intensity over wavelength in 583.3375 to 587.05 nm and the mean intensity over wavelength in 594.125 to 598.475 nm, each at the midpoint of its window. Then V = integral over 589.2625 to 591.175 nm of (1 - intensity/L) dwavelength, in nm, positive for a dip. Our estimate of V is 0.12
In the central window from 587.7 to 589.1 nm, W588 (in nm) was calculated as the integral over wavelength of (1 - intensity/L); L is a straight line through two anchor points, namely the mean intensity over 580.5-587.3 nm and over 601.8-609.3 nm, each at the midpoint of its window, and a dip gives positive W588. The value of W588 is 0.13 nm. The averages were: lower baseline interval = 22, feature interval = 19.8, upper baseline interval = 21.5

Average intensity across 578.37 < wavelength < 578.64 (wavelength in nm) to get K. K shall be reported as 23.3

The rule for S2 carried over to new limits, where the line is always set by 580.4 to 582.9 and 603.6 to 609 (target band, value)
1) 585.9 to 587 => 0.059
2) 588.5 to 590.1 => 0.100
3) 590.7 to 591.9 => 0.052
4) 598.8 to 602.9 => 0.041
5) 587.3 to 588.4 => 0.073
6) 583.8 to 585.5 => -0.074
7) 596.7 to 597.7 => 0.028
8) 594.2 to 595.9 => 0.047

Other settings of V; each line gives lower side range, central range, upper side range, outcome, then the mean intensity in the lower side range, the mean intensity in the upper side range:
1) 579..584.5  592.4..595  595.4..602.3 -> 0.02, 22.3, 20.9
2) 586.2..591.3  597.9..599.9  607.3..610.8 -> 0.03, 20.2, 23.1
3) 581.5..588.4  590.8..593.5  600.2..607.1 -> 0.05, 21.8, 21.3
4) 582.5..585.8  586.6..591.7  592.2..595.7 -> 0.43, 23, 21.1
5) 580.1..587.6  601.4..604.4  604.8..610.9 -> 0.17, 21.9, 22.7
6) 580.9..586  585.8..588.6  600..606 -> 0.24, 22.5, 21.1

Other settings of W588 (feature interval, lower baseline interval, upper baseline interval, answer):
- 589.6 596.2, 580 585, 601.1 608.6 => 0.326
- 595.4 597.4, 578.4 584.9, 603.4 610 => 0.107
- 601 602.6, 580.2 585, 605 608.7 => 0.073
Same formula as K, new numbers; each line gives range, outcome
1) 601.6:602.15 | 20.8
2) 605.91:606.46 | 21.7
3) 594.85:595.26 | 20.8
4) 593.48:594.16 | 20.9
